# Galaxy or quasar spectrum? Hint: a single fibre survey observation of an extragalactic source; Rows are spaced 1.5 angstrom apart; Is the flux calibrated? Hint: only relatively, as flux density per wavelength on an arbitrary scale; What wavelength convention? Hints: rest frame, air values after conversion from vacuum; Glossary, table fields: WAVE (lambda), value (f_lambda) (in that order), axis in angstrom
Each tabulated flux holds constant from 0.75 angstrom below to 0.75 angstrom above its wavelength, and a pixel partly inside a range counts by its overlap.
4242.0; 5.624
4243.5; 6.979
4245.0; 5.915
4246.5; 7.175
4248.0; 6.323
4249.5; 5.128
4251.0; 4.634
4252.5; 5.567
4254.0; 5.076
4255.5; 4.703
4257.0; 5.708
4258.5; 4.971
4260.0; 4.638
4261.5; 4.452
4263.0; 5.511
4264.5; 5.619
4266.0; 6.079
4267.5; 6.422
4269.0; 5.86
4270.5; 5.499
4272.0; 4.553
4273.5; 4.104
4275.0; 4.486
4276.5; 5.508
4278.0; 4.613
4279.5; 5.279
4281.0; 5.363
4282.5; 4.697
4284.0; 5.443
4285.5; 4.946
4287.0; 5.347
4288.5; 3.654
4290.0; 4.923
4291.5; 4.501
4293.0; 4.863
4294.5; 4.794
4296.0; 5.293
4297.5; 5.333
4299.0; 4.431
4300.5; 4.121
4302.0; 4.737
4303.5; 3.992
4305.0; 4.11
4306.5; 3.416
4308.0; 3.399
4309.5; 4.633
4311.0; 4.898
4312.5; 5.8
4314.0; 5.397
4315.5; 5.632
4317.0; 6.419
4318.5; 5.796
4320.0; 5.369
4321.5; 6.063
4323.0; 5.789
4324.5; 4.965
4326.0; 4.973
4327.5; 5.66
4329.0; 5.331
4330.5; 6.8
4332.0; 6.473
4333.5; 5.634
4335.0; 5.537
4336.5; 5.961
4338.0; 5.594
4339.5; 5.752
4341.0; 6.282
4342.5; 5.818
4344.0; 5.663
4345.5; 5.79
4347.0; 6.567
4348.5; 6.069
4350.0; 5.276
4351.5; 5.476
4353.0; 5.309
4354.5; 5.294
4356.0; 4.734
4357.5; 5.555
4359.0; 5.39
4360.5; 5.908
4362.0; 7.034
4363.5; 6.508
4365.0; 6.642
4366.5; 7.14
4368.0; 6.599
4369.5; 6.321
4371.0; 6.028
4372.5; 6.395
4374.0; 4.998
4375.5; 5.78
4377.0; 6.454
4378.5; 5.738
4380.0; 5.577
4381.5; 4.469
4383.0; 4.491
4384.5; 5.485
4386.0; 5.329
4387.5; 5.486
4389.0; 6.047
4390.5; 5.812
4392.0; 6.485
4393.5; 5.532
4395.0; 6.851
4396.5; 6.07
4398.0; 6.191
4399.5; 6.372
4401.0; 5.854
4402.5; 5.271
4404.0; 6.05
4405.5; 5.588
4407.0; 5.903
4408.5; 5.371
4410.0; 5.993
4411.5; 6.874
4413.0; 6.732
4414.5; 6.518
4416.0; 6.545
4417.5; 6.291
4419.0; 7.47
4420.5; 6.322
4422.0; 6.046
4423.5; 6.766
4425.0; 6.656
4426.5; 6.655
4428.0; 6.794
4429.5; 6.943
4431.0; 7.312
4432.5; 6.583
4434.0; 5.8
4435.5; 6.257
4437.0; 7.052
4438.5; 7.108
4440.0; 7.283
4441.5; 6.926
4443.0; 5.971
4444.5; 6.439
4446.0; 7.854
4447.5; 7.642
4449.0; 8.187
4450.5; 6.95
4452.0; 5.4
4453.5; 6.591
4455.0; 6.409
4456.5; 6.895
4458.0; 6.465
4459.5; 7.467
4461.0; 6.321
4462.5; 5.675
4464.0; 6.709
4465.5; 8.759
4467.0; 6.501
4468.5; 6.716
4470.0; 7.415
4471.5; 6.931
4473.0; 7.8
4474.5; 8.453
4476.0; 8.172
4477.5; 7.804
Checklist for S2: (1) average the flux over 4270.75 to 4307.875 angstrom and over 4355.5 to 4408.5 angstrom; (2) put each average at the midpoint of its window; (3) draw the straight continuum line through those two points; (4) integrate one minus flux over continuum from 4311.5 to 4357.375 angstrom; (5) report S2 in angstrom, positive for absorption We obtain -3.9 angstrom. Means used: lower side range 4.68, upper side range 5.89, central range 5.7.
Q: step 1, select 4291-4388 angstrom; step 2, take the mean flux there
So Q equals 5.5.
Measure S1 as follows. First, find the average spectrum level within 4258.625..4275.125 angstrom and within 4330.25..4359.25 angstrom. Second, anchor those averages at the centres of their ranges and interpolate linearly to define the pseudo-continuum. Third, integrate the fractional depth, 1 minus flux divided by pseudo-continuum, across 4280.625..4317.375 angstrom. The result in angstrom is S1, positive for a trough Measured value 4.4 angstrom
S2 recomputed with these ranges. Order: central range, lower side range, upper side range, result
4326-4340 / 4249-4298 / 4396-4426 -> -0.58 angstrom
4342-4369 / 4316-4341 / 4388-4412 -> -0.35 angstrom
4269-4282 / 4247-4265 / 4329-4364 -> 0.91 angstrom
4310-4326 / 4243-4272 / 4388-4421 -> 0.67 angstrom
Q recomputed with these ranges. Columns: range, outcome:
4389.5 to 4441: 6.39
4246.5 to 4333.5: 5.15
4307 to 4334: 5.48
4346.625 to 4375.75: 5.95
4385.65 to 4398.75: 6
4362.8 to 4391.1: 5.86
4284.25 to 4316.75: 4.72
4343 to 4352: 5.82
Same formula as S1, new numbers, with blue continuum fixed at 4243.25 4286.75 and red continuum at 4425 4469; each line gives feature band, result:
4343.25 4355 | 0.6 angstrom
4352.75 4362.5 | 0.8 angstrom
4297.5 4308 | 2.7 angstrom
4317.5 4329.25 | 0.6 angstrom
